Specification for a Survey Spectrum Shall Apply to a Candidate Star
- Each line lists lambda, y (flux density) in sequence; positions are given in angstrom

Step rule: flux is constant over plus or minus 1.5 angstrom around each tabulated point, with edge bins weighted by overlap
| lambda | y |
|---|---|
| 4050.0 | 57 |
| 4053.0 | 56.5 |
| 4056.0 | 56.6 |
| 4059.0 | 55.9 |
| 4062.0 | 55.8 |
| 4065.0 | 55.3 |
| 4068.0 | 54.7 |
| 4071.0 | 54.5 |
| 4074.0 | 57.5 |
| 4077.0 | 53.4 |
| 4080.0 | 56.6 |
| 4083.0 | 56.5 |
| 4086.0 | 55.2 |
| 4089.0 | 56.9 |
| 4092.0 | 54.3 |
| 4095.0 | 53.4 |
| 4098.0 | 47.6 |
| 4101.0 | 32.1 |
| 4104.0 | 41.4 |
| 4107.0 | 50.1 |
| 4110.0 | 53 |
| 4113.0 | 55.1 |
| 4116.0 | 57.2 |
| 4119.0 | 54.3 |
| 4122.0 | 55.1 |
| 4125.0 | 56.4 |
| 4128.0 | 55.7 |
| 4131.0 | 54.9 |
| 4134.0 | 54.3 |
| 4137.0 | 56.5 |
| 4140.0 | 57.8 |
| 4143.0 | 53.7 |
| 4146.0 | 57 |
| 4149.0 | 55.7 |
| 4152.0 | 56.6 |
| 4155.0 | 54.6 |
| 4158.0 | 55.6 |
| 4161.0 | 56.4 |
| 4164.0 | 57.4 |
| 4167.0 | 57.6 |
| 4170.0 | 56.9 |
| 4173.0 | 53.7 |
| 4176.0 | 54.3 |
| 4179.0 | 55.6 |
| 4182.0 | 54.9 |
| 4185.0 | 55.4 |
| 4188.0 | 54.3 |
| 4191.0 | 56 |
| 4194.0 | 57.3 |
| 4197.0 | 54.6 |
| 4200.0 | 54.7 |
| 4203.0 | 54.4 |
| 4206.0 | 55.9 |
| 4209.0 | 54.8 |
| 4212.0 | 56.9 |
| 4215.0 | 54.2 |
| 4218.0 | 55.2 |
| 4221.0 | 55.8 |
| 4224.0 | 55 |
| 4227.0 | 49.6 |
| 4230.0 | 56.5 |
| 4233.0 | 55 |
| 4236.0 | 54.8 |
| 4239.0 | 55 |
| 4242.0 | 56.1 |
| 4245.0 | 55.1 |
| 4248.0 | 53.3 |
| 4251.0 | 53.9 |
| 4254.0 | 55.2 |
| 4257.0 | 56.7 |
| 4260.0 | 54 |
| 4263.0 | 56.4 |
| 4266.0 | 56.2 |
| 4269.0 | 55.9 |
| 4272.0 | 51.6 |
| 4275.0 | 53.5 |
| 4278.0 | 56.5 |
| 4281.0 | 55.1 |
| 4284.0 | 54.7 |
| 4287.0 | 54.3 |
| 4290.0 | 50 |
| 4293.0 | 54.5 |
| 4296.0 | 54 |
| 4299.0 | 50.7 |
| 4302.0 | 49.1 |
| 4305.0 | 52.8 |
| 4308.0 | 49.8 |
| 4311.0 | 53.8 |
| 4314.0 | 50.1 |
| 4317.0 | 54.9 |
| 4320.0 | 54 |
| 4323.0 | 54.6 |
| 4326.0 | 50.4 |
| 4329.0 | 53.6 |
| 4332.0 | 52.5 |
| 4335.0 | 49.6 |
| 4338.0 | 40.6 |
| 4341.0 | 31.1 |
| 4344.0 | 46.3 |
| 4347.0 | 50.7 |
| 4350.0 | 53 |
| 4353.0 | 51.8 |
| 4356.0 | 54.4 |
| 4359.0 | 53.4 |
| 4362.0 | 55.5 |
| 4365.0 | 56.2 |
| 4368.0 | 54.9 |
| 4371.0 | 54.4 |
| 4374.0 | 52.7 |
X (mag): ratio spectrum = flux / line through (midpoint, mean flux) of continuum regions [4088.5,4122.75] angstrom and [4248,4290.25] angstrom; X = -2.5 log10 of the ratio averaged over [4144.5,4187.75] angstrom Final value -0.07 mag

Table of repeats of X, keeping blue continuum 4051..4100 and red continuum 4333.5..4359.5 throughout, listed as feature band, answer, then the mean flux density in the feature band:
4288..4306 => -0.063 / 51.9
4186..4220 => -0.078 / 55.3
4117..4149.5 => -0.046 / 55.6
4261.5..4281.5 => -0.112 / 55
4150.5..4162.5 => -0.062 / 55.8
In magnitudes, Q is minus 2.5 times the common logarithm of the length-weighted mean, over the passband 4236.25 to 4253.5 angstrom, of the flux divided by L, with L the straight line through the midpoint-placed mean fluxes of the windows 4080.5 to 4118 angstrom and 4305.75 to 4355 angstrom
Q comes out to -0.09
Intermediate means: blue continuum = 51.3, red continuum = 49.9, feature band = 54.7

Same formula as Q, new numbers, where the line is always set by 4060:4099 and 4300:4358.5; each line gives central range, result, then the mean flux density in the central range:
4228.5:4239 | -0.07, 55.4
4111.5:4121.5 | -0.03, 55.5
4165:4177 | -0.05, 55.8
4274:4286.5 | -0.08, 55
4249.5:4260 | -0.07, 55.1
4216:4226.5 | -0.05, 54.7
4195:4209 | -0.05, 55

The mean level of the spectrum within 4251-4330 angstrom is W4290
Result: 53.6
